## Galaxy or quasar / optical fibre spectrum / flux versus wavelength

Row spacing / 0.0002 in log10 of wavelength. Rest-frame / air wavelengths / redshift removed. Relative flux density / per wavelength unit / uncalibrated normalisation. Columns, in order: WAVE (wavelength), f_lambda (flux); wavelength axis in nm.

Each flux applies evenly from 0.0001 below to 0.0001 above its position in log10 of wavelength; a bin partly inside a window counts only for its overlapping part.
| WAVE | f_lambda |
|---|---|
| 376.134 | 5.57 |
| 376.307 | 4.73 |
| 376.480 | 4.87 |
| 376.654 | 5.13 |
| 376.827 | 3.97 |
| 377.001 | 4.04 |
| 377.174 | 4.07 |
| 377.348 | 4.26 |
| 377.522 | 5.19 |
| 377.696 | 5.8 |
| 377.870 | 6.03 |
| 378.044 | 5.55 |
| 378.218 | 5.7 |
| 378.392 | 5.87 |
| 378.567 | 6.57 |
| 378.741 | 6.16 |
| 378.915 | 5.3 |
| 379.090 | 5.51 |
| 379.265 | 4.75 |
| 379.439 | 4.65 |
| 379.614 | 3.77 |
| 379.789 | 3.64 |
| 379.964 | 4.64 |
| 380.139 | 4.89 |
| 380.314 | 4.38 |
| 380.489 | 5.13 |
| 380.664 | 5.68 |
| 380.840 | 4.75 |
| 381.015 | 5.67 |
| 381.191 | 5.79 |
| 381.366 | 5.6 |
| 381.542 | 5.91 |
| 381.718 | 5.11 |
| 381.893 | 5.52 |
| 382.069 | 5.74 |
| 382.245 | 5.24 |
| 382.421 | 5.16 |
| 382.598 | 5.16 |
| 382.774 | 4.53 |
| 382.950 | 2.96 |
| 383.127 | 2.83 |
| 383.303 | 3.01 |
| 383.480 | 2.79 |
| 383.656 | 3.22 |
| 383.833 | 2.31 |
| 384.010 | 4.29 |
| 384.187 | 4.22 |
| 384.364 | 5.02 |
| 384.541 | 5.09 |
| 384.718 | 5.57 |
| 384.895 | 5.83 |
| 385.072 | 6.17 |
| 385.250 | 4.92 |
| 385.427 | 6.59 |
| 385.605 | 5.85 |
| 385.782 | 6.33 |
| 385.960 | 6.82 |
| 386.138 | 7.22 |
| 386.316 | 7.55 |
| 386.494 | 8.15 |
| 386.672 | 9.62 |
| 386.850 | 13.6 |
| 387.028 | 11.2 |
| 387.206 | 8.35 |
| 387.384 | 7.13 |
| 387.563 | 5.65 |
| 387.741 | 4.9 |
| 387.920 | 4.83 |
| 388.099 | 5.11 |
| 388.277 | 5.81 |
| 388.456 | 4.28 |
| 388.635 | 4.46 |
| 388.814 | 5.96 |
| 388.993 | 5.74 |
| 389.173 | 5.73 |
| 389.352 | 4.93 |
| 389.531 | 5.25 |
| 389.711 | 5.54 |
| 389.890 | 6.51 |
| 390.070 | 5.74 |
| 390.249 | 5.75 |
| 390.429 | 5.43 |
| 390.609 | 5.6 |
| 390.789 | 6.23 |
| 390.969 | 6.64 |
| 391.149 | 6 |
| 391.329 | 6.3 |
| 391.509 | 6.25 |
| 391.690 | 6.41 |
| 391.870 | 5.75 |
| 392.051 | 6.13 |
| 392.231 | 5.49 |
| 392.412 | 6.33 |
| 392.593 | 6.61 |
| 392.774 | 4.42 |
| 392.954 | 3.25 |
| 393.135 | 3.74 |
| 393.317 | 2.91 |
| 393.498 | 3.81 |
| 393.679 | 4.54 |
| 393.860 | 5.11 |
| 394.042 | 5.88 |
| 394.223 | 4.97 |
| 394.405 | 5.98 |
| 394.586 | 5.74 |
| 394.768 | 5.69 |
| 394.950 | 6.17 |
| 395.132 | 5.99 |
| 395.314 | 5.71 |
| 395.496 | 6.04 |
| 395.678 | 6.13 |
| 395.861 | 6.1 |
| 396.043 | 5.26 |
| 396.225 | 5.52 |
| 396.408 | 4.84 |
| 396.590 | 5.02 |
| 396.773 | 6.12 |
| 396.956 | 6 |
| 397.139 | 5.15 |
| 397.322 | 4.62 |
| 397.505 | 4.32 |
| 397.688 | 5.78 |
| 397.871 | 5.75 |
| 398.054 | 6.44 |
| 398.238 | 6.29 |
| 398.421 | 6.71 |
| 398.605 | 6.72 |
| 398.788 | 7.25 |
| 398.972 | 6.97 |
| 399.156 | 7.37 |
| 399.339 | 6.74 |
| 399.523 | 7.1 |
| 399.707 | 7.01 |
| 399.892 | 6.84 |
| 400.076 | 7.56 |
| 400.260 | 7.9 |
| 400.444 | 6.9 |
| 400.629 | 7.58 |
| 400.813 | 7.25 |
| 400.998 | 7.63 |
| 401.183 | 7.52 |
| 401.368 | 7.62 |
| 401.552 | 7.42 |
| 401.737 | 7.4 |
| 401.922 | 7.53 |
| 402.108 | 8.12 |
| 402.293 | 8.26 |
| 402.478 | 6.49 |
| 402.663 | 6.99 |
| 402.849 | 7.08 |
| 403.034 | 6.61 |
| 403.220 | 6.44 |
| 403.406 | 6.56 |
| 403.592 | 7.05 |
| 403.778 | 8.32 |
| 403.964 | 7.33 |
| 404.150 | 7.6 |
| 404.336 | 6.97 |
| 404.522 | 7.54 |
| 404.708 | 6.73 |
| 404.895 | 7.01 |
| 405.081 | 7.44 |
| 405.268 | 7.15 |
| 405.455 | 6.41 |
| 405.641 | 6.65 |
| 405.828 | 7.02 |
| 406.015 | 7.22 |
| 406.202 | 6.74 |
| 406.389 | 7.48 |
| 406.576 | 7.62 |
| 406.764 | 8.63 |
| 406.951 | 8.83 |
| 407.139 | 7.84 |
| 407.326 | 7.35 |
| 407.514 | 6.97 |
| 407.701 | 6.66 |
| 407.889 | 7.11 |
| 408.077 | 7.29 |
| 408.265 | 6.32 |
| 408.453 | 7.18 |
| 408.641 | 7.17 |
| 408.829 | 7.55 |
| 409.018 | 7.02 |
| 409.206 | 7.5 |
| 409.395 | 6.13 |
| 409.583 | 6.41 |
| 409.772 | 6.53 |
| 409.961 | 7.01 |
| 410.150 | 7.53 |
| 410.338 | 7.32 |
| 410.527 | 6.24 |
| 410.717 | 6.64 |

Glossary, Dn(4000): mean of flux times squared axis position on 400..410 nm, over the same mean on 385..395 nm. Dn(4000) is 1.30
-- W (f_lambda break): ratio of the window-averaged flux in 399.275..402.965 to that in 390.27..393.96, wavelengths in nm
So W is 1.37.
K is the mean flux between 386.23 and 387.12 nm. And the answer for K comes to 10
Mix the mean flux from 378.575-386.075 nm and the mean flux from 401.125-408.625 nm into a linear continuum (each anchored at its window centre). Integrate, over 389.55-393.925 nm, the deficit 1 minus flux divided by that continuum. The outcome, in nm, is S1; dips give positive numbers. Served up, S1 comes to 0.34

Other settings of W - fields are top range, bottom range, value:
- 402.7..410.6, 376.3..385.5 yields 1.46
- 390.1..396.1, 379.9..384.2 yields 1.21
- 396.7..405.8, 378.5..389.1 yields 1.25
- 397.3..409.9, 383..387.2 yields 1.17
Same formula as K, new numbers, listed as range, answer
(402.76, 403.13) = 6.84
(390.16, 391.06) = 5.93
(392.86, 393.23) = 3.5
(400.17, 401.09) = 7.45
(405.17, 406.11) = 6.89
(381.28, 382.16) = 5.58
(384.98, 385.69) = 5.88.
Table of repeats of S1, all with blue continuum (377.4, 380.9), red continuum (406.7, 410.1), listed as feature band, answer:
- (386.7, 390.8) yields -0.329 nm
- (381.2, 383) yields 0.073 nm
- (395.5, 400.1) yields 0.246 nm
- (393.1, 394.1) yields 0.302 nm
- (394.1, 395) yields 0.079 nm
